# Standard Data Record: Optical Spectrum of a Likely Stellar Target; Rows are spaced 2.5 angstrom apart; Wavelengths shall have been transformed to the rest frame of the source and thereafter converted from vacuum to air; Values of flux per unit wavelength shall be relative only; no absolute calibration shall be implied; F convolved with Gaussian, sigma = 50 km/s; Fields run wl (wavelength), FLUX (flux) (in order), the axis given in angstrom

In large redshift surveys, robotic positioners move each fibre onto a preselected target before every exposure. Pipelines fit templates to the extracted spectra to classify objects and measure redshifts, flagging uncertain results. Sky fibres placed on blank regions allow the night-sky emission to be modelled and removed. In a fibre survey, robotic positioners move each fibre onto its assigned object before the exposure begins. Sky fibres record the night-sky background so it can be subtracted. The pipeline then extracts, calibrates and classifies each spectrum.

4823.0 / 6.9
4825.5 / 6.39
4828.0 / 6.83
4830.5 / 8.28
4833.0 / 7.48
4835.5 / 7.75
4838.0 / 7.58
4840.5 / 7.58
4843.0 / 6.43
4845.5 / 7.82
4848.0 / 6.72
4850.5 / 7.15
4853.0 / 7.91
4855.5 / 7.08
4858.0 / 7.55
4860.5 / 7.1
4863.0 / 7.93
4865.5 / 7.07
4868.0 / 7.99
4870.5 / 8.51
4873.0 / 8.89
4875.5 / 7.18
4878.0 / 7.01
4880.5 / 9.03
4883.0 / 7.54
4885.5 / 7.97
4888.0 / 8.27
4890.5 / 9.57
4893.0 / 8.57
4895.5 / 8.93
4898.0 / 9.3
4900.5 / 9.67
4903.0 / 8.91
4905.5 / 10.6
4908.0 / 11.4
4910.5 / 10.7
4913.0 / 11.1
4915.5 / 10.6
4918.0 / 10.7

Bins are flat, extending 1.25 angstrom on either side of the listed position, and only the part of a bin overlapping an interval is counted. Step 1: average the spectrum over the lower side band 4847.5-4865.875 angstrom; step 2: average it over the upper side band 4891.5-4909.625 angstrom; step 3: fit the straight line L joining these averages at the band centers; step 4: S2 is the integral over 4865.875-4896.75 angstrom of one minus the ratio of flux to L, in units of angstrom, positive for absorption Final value 1.35 angstrom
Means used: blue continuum 7.35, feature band 8.25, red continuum 9.65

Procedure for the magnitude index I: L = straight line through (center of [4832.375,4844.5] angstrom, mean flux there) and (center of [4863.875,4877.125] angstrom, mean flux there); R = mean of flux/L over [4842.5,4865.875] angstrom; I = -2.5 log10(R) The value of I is 0.046 mag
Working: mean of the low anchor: 7.37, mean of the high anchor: 7.9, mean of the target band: 7.31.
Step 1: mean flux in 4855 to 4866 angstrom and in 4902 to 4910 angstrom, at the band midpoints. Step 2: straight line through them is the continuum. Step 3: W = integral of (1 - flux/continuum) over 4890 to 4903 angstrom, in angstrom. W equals 0.8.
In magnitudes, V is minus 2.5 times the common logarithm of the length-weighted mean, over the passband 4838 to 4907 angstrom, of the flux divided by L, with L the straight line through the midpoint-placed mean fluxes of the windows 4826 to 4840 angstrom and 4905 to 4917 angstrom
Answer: 0.14 mag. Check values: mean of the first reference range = 7.52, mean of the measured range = 8.09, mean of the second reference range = 10.9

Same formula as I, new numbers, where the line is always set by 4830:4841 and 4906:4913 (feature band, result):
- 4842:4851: 0.17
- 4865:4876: 0.15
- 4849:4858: 0.15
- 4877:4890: 0.22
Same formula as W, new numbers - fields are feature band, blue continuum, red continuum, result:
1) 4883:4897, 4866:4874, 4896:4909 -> 1.1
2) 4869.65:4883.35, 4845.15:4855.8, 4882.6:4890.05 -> -0.2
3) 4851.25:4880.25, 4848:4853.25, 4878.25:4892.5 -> 0.2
